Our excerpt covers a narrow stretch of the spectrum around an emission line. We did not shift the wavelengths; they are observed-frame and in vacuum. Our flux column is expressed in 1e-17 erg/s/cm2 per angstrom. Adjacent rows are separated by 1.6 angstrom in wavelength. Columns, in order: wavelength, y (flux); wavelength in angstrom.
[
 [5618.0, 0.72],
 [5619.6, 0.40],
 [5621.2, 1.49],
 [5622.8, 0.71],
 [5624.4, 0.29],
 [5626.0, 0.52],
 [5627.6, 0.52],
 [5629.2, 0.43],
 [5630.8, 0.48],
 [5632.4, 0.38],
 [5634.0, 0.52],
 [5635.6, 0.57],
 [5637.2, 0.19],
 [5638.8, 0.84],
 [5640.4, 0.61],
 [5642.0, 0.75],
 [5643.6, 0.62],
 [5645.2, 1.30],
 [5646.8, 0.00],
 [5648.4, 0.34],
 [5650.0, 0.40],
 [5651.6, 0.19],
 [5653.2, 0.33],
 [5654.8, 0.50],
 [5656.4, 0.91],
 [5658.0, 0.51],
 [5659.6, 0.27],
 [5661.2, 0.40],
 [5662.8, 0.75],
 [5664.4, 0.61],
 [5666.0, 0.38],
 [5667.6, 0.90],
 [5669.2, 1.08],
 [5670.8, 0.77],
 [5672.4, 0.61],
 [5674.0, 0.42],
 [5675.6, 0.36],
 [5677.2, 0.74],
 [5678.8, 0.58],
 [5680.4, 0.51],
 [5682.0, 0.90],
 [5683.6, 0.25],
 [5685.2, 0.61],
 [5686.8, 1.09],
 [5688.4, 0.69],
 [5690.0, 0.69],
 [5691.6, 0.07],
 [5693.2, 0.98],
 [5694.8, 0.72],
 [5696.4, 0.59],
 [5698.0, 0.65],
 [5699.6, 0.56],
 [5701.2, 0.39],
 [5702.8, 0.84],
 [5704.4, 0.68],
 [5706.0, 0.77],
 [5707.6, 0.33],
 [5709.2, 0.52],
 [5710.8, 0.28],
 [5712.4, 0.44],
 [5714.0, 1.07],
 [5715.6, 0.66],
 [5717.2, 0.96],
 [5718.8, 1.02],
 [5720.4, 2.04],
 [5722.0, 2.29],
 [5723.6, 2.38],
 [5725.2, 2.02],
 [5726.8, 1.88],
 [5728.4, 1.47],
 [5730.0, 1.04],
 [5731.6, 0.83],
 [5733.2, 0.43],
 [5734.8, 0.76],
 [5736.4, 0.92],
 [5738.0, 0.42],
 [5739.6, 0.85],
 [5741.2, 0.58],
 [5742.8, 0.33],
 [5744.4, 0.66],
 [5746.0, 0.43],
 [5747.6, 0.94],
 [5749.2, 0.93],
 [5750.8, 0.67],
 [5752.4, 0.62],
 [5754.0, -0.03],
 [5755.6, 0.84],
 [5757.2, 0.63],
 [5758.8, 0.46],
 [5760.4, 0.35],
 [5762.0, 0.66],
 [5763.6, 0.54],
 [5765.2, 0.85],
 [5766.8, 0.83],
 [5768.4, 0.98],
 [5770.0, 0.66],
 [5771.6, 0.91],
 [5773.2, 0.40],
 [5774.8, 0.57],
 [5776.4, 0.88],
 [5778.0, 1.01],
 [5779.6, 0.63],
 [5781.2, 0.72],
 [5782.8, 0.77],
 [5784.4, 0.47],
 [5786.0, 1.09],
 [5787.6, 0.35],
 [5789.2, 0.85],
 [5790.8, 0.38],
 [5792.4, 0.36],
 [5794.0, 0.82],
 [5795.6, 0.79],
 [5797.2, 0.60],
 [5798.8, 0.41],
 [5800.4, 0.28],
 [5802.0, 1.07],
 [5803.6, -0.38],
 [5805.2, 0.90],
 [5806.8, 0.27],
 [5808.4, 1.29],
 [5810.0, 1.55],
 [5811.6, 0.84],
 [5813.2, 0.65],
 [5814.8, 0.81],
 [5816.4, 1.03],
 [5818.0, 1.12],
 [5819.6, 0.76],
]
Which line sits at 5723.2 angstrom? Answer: [O II] 3727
